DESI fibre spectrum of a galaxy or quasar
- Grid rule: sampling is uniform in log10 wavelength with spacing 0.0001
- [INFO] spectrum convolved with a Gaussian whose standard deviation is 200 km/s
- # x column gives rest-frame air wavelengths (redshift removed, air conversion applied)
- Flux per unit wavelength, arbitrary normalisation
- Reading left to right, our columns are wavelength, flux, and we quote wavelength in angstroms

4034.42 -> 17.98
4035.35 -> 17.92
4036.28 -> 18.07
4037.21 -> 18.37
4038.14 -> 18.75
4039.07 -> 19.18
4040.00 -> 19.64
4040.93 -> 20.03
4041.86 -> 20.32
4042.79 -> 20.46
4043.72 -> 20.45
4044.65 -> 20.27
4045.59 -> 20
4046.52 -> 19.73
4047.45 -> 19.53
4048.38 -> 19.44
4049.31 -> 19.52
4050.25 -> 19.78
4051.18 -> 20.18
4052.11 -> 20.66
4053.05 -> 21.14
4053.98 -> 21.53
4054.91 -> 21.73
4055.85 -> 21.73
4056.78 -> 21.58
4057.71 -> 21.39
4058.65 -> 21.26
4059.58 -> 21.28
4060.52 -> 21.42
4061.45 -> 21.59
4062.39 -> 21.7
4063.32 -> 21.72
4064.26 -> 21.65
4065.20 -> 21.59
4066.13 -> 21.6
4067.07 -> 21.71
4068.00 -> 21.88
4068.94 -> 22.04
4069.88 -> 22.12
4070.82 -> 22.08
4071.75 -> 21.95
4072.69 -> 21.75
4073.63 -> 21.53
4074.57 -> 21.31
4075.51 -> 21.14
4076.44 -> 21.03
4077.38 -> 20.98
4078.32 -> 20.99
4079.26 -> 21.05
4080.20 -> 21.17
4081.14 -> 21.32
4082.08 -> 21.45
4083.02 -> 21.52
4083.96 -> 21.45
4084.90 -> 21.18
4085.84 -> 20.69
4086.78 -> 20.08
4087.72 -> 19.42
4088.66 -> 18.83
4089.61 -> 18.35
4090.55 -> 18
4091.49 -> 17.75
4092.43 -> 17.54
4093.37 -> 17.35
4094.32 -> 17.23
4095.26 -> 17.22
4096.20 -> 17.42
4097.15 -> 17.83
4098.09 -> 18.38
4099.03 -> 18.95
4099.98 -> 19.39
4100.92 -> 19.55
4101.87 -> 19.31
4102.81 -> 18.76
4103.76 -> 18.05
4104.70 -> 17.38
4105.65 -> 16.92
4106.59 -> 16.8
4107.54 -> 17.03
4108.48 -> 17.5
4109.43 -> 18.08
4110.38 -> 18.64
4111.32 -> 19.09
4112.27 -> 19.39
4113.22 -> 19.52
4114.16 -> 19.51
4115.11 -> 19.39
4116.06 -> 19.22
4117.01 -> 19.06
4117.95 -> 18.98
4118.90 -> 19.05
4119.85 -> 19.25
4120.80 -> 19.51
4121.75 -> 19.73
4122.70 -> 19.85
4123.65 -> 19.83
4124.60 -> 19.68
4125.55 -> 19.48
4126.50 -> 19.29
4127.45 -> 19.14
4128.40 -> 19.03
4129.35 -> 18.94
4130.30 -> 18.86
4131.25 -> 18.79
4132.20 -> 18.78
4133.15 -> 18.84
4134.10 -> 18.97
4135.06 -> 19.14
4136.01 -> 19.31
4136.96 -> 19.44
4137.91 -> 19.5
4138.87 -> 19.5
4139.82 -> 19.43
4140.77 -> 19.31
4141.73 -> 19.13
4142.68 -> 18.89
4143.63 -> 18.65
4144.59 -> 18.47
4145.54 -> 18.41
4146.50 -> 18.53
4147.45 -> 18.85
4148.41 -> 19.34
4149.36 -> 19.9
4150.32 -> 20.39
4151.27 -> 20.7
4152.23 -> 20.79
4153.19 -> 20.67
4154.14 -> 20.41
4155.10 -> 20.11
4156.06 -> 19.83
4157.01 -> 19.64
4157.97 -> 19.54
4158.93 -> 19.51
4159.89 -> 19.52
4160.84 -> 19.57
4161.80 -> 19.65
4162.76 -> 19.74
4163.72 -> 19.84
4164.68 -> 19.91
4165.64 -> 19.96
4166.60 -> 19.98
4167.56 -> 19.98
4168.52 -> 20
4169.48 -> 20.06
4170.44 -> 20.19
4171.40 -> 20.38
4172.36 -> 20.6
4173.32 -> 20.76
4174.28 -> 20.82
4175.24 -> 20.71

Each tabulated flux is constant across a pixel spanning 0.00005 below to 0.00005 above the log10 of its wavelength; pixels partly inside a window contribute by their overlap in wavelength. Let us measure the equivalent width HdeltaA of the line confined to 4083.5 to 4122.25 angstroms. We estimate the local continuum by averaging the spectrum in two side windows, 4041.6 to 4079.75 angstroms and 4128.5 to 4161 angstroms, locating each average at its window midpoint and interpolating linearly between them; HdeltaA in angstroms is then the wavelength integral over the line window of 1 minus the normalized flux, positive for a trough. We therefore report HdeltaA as 3.0 angstroms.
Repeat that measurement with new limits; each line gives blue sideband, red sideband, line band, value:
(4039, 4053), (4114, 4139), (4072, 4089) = -1.1 angstroms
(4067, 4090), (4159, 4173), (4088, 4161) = 5.4 angstroms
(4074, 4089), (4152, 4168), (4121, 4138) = 0.9 angstroms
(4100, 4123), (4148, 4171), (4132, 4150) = 0.4 angstroms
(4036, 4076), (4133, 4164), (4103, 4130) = 1.5 angstroms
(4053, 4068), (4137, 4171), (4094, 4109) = 2.0 angstroms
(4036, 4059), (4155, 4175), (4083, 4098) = 1.0 angstroms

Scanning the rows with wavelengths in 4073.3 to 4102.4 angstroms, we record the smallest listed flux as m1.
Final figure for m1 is 17.22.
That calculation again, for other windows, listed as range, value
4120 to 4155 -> 18.41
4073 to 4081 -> 20.98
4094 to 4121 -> 16.8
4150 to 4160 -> 19.51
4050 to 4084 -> 19.78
